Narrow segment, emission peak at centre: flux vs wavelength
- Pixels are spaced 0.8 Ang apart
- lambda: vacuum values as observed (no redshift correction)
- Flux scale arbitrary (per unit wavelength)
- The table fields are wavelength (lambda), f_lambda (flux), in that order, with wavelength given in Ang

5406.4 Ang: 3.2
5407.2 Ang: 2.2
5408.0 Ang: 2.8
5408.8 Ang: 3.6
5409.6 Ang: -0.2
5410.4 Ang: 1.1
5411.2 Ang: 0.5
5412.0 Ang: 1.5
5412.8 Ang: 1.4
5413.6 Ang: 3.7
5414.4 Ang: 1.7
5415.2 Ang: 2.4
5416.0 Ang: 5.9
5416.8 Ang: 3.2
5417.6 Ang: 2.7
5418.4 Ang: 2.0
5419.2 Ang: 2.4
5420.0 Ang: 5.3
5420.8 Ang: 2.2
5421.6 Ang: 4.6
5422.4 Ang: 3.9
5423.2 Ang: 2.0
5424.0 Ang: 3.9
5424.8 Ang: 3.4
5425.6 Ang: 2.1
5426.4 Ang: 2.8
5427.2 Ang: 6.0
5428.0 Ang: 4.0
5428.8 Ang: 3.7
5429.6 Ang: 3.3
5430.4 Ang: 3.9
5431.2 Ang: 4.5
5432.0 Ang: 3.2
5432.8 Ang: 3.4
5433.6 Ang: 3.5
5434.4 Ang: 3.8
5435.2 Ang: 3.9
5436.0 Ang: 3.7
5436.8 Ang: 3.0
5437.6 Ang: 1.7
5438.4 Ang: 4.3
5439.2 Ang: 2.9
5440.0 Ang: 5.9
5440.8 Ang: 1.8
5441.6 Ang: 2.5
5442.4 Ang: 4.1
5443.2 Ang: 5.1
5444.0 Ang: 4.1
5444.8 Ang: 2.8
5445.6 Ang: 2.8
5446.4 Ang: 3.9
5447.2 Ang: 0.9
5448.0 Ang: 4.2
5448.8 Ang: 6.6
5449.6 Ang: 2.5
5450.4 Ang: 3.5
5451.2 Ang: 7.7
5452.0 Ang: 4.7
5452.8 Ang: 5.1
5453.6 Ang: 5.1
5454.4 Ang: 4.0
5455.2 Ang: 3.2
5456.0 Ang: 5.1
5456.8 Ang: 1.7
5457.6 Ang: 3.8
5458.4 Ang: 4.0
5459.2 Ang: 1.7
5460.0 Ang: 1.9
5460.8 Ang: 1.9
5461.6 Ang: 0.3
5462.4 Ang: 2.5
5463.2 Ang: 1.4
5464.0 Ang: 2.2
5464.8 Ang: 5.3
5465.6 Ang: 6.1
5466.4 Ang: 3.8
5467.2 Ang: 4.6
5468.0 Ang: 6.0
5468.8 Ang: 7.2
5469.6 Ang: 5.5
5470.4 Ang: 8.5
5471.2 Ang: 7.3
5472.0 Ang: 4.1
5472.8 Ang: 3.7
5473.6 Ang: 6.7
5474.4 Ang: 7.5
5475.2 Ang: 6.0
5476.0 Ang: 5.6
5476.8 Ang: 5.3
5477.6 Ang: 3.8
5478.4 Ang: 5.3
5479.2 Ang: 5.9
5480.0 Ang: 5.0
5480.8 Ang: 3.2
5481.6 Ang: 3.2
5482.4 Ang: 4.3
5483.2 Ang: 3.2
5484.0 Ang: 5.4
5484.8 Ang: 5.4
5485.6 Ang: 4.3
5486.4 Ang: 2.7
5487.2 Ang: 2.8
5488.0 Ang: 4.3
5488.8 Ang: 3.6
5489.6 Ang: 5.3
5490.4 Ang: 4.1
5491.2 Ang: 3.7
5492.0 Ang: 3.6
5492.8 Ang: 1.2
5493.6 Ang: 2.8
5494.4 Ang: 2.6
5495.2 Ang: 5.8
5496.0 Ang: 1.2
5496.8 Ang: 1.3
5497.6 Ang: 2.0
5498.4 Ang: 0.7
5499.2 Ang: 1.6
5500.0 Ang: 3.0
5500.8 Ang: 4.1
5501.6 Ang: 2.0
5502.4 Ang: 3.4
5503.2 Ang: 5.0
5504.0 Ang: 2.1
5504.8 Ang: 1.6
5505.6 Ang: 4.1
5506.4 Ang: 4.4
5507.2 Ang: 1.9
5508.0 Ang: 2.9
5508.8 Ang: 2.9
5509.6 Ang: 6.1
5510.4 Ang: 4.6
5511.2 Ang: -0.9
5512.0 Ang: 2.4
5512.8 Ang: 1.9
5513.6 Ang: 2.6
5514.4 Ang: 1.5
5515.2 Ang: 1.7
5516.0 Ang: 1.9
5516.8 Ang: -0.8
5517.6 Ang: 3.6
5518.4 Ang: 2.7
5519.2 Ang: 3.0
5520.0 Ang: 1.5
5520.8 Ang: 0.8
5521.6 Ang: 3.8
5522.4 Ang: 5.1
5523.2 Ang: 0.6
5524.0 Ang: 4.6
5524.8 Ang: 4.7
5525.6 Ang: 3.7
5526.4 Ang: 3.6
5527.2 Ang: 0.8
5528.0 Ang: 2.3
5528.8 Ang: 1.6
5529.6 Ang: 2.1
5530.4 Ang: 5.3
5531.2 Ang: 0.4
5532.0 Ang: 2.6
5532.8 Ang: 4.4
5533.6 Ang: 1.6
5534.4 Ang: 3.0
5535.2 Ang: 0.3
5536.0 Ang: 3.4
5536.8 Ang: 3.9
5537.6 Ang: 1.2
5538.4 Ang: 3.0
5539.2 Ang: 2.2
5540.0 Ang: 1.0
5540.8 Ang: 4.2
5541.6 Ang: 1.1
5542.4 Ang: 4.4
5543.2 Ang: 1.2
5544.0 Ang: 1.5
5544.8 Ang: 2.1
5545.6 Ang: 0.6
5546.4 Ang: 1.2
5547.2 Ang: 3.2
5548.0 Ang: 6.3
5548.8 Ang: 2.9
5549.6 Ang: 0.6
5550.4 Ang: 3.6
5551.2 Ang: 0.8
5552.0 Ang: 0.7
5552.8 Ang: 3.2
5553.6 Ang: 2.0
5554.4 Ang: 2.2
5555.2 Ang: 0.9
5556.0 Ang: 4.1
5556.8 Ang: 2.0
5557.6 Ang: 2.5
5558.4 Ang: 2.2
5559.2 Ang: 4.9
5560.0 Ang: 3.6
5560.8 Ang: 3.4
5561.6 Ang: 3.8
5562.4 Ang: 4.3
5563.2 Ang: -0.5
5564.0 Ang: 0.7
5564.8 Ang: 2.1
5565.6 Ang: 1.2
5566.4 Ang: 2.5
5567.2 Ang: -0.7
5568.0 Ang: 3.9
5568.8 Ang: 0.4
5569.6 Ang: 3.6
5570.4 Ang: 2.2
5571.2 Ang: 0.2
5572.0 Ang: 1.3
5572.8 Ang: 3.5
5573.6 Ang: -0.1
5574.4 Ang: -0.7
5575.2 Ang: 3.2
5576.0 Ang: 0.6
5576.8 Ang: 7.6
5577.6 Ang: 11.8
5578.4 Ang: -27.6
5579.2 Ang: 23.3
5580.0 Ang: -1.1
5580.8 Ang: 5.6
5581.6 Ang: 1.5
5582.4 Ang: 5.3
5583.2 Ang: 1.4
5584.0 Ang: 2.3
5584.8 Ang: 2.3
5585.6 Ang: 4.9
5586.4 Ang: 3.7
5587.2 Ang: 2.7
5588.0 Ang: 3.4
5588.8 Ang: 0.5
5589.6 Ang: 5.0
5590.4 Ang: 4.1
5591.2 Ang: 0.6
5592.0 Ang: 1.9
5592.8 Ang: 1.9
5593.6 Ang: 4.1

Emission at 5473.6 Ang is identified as C III] 1909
